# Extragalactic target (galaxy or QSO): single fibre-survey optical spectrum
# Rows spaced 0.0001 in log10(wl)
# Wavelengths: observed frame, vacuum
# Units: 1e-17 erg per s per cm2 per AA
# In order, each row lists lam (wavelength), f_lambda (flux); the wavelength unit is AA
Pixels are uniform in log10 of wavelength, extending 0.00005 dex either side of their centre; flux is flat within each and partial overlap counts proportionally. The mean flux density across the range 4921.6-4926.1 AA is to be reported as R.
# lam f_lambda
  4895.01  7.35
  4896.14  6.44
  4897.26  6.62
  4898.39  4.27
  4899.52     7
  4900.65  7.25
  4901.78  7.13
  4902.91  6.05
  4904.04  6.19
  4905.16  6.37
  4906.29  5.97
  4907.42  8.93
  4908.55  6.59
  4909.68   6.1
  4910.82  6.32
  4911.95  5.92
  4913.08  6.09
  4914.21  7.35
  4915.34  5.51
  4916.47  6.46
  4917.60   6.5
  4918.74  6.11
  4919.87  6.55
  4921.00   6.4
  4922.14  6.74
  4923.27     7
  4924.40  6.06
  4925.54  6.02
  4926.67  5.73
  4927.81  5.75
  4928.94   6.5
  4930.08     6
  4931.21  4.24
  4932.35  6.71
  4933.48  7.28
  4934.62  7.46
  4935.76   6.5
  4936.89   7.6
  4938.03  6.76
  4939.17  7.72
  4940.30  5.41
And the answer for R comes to 6.46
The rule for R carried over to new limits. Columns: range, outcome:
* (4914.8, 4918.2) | 6.16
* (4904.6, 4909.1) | 6.97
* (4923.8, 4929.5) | 6.02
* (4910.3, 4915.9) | 6.24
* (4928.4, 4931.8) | 5.57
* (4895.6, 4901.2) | 6.31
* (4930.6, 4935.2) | 6.42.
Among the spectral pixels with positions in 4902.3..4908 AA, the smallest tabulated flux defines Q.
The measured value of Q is 5.97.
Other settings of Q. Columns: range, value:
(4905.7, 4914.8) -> 5.92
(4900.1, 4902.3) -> 7.13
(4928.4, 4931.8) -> 4.24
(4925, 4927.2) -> 5.73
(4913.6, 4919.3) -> 5.51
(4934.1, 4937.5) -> 6.5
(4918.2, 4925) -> 6.06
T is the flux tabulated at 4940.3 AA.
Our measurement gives 5.41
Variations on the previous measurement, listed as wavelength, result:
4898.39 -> 4.27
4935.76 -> 6.5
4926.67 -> 5.73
